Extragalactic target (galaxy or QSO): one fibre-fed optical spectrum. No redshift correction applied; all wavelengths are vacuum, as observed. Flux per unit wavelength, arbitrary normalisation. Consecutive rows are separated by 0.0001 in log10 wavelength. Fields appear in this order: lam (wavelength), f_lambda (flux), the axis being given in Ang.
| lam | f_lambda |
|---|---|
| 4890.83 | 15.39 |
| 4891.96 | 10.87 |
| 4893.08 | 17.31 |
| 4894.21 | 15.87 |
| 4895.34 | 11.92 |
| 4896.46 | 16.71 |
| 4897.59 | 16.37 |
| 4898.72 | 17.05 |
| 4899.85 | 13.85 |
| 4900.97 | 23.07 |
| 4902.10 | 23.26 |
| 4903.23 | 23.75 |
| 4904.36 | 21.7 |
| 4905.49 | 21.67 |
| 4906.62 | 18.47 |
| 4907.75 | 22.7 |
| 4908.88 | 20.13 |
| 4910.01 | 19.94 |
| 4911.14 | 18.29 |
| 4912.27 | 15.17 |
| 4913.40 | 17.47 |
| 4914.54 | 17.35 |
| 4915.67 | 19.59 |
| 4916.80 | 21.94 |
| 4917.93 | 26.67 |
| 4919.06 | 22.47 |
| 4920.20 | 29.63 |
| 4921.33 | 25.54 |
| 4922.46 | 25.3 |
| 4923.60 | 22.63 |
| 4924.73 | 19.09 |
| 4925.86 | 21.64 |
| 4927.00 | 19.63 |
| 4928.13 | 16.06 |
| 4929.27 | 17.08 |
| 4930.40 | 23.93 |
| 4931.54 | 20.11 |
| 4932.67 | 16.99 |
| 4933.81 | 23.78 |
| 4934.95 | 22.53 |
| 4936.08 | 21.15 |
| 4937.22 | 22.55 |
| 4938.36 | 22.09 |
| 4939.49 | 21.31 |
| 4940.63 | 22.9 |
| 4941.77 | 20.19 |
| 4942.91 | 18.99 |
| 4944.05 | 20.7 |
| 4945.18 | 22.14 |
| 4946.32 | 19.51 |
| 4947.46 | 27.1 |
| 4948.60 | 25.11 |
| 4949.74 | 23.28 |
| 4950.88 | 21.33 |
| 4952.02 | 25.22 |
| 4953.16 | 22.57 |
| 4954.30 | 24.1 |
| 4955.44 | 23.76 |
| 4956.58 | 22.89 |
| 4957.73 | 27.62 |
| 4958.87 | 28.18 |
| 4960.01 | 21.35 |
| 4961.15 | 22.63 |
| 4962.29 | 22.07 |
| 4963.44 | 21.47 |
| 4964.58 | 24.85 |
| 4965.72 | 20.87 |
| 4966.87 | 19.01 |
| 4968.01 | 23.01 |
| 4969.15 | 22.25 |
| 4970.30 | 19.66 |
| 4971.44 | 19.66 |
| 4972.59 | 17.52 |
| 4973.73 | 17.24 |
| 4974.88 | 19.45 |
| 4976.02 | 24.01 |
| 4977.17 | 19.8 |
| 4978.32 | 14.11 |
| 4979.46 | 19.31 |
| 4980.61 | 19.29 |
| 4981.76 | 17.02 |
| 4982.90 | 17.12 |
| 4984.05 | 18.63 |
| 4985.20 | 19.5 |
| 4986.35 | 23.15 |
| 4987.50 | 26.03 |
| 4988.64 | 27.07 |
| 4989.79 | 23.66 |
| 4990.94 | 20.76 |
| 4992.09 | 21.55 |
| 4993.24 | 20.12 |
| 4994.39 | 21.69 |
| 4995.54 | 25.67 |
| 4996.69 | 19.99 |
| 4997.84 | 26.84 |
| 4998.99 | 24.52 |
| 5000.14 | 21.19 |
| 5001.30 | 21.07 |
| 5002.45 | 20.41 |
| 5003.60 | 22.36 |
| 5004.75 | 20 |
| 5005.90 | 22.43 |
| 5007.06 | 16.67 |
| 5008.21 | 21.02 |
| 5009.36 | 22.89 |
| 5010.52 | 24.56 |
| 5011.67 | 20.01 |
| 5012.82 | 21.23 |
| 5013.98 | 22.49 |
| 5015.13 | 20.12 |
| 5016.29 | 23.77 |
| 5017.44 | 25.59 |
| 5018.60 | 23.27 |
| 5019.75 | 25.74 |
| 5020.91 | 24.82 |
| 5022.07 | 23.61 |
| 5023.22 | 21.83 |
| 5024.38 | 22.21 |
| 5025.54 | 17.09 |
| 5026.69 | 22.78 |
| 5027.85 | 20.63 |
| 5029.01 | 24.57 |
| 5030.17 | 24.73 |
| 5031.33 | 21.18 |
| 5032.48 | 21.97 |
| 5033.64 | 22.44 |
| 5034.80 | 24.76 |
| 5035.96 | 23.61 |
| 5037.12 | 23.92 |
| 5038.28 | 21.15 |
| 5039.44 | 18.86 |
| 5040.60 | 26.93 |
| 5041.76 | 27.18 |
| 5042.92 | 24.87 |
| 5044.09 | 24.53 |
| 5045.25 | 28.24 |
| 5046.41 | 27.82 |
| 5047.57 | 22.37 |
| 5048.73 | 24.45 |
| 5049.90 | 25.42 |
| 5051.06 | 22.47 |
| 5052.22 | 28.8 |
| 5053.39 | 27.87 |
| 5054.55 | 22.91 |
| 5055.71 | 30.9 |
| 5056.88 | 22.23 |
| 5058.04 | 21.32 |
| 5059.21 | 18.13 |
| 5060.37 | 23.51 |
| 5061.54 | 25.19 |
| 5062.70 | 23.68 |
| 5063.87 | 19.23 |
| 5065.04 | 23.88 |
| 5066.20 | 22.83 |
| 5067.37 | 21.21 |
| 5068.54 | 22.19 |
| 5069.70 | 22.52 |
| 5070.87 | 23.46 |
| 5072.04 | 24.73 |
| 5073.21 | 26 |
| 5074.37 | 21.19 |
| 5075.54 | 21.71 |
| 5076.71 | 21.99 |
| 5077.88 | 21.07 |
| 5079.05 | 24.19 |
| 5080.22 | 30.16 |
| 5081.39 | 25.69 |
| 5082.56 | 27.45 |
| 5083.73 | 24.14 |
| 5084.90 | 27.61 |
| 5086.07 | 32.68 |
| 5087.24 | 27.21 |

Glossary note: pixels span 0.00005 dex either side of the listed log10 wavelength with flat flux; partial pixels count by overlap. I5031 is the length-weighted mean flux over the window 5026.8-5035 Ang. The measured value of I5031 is 22.8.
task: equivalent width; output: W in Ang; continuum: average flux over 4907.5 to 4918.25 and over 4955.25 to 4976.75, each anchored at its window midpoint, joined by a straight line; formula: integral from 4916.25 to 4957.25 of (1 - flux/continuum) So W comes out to -3.2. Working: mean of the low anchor 19.7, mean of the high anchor 21.9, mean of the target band 22.3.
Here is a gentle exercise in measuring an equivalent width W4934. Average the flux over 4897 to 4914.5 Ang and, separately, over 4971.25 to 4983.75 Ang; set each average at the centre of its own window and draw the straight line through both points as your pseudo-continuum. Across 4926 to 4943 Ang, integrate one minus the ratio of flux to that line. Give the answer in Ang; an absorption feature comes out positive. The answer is -1.4 Ang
